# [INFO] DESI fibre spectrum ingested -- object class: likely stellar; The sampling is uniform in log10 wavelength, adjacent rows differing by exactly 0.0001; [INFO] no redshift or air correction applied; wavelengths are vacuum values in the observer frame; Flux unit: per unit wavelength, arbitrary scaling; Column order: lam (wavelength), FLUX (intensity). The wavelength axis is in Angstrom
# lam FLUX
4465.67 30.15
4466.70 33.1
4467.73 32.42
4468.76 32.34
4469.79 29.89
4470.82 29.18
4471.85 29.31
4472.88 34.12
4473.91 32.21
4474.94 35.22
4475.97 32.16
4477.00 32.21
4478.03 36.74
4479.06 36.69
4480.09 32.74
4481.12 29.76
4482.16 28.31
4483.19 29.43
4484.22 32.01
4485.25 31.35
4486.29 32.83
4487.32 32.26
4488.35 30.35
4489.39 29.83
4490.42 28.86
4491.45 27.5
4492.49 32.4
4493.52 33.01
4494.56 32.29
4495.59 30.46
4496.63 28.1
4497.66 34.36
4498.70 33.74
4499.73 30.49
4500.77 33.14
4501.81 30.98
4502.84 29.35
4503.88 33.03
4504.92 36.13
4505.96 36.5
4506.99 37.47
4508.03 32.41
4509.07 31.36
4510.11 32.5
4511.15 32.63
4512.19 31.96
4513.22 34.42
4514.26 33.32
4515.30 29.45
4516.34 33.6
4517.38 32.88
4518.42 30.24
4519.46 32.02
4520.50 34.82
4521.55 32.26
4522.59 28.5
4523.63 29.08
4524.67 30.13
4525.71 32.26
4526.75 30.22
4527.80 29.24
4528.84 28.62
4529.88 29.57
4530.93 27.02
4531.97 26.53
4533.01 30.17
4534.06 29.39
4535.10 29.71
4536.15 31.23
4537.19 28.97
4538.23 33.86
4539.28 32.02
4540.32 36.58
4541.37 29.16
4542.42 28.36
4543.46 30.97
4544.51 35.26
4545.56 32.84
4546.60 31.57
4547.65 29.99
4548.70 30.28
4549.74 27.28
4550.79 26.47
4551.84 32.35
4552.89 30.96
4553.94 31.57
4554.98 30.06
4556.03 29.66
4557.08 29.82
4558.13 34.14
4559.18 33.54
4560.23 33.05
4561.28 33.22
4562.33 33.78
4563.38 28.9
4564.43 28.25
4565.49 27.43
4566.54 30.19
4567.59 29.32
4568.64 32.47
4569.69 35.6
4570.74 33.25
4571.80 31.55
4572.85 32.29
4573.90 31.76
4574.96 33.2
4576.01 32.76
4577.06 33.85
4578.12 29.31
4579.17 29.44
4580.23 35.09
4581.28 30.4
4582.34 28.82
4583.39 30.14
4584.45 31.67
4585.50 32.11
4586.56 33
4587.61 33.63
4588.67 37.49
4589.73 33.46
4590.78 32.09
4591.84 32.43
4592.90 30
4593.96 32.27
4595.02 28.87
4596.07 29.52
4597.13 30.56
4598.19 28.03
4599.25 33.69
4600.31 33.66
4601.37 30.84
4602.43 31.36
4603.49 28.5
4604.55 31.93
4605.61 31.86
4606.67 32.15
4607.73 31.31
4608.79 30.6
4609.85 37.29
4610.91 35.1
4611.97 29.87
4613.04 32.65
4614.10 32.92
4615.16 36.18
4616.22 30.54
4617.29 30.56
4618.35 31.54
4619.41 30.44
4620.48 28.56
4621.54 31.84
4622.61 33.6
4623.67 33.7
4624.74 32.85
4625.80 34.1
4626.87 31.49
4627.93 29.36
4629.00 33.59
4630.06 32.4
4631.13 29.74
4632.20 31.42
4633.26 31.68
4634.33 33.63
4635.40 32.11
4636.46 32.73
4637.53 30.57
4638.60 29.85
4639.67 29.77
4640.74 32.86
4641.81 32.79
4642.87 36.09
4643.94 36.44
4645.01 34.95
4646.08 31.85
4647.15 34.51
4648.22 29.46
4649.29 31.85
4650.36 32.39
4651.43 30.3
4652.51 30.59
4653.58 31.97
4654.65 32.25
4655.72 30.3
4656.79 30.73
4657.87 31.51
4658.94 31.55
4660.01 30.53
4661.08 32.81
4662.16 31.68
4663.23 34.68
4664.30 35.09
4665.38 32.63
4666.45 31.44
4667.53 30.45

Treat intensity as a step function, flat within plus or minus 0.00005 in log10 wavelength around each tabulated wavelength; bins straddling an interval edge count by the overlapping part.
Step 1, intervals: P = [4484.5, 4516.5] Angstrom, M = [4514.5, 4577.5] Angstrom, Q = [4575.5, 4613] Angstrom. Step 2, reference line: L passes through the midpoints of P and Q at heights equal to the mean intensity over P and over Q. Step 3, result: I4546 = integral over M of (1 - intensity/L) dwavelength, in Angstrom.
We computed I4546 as 1.8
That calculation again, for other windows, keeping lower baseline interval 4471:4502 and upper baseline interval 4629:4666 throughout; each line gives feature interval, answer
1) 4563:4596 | 0.4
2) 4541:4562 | 0.6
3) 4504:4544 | 0.5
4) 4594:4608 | 0.5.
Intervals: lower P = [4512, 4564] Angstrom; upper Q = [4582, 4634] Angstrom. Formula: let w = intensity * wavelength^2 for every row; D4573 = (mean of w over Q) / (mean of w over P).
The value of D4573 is 1.06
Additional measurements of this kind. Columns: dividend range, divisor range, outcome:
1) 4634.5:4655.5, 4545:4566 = 1.09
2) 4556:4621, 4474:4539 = 1.04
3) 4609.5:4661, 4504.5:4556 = 1.08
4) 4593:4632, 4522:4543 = 1.09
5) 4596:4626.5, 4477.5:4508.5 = 1.05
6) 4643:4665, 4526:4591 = 1.08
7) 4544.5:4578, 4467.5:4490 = 1.02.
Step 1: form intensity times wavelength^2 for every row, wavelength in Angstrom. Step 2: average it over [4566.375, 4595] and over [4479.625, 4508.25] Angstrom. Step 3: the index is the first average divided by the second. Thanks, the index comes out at 1.05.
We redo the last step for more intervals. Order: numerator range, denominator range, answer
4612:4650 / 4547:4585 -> 1.06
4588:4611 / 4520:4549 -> 1.07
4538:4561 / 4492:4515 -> 0.98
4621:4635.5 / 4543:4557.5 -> 1.09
